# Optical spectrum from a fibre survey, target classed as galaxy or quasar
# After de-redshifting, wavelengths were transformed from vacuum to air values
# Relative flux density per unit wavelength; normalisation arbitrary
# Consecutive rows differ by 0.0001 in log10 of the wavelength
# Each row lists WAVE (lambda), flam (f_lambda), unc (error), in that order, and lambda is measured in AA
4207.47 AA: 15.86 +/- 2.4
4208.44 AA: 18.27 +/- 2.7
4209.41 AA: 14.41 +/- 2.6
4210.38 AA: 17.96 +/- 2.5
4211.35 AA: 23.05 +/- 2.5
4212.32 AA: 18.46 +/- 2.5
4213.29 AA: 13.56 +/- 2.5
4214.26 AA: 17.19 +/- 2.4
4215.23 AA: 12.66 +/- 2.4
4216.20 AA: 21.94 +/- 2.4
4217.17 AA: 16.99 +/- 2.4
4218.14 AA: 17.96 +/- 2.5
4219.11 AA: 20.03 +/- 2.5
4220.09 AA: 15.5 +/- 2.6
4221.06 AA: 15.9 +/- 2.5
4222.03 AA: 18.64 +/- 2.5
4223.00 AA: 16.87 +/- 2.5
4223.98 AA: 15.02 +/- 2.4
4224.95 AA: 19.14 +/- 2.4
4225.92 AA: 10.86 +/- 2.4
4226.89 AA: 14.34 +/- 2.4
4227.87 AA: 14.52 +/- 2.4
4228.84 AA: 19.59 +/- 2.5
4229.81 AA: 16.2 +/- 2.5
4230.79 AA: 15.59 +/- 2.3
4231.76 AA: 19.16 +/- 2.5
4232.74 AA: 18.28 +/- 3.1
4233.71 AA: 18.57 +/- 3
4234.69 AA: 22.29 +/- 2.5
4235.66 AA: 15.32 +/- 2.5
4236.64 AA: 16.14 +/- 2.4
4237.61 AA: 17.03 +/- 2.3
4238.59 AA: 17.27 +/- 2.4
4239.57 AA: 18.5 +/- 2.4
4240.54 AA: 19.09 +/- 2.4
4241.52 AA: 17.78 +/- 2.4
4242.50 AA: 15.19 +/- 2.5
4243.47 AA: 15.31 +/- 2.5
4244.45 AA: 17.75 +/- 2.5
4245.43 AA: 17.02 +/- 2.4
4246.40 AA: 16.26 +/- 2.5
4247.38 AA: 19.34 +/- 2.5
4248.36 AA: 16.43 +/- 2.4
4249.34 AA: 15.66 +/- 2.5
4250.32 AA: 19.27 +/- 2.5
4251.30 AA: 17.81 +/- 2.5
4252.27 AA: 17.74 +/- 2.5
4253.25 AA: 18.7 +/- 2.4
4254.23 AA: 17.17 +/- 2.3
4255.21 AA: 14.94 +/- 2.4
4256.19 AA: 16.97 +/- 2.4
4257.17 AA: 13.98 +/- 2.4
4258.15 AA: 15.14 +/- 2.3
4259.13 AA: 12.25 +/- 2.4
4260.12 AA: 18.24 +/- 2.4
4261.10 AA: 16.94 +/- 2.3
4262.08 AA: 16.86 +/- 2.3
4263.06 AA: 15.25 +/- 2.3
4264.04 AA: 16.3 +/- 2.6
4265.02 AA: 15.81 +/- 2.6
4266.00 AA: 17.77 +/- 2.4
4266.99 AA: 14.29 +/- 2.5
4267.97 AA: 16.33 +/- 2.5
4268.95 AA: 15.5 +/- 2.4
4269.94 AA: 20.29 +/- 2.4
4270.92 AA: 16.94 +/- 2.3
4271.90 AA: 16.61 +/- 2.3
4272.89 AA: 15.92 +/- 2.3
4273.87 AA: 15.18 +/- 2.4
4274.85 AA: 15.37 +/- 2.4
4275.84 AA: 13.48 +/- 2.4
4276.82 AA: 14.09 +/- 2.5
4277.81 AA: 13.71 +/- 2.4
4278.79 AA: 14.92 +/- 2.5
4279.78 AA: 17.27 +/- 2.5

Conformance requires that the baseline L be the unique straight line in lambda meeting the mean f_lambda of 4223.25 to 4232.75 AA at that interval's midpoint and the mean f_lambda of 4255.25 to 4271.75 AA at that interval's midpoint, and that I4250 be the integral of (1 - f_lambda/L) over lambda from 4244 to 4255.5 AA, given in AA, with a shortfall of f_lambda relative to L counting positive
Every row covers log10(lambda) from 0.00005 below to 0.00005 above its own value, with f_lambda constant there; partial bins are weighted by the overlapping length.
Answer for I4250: -0.9 AA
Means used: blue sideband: 16.2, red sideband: 16.2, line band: 17.4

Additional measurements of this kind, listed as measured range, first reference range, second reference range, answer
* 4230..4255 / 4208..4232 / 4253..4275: -1.4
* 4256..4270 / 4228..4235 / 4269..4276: 0.7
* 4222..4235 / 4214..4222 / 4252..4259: 0.0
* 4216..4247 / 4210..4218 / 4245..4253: 0.8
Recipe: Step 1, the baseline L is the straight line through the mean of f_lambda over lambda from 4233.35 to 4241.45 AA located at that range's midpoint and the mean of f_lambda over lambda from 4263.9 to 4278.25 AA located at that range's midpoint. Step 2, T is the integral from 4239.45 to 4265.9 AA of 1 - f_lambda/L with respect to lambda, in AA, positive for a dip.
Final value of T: 0.5 AA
